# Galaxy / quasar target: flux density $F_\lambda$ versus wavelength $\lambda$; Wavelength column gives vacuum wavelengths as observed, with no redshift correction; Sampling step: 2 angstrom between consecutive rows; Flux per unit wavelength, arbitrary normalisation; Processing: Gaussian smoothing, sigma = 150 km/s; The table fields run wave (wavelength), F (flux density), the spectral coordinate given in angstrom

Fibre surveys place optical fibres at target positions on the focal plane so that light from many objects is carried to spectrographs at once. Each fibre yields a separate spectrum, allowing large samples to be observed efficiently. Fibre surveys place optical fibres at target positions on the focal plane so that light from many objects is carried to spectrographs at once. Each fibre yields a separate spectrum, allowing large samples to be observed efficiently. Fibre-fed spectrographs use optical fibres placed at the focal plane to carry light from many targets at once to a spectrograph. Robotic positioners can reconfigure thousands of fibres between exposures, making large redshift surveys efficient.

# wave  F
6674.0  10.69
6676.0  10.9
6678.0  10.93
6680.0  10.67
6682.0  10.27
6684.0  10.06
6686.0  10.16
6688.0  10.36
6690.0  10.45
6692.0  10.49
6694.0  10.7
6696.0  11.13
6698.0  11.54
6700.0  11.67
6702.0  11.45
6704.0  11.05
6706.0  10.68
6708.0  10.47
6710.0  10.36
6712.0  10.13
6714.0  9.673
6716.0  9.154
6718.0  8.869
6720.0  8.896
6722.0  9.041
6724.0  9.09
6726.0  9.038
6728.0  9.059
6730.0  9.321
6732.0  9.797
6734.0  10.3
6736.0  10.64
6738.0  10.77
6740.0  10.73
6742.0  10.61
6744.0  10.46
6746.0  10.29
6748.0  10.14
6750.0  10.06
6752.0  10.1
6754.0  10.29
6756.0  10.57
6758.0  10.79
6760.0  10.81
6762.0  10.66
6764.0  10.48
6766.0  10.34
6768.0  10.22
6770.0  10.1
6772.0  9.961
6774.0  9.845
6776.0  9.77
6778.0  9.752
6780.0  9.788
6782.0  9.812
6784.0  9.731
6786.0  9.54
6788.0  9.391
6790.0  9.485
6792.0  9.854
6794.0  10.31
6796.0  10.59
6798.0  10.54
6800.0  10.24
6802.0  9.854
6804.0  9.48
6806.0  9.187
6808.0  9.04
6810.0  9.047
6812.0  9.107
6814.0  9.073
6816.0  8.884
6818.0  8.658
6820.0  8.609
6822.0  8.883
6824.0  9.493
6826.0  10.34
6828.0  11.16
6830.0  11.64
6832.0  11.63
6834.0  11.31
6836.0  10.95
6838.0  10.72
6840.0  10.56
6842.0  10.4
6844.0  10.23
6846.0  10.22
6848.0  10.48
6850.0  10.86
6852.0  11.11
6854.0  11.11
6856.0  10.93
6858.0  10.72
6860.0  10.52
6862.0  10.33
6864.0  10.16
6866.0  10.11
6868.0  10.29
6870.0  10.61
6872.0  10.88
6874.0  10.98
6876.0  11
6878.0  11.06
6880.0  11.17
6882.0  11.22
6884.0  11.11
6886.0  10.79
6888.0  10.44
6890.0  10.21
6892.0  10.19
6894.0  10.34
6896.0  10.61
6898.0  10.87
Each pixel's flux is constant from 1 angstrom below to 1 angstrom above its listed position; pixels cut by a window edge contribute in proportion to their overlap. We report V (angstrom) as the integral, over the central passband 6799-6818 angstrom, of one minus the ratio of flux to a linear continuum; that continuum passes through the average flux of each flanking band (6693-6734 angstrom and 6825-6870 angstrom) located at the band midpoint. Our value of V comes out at 2.23 angstrom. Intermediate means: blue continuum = 10.1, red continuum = 10.7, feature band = 9.29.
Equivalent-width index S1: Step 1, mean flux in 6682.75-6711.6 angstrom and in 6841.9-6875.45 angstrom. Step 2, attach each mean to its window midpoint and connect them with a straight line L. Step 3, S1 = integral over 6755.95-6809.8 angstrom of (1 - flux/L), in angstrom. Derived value 3.4 angstrom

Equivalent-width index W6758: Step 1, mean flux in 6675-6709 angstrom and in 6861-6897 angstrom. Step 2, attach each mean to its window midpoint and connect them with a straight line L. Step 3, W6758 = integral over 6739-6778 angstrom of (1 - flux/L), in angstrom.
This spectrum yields 1.5 angstrom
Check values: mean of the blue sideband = 10.8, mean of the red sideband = 10.6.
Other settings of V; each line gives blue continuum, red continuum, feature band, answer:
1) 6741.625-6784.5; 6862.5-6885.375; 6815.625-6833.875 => 0.87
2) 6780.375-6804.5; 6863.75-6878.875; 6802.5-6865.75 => 0.96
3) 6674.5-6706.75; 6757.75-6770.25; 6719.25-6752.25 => 2.16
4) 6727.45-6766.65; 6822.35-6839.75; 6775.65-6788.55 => 1.03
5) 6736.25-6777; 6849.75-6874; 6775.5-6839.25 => 3.77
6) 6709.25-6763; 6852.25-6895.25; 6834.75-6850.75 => -0.05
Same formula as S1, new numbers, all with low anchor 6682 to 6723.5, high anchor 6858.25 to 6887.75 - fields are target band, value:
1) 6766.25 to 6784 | 1.0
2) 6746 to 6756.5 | 0.2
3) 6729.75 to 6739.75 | 0.1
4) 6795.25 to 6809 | 0.9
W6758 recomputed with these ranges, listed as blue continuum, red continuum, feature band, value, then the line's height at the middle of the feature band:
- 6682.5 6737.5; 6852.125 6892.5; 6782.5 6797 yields 0.8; 10.4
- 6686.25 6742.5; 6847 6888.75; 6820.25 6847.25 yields 0.3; 10.6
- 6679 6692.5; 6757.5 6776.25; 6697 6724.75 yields 0.5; 10.3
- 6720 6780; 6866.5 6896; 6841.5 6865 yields 0.0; 10.6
